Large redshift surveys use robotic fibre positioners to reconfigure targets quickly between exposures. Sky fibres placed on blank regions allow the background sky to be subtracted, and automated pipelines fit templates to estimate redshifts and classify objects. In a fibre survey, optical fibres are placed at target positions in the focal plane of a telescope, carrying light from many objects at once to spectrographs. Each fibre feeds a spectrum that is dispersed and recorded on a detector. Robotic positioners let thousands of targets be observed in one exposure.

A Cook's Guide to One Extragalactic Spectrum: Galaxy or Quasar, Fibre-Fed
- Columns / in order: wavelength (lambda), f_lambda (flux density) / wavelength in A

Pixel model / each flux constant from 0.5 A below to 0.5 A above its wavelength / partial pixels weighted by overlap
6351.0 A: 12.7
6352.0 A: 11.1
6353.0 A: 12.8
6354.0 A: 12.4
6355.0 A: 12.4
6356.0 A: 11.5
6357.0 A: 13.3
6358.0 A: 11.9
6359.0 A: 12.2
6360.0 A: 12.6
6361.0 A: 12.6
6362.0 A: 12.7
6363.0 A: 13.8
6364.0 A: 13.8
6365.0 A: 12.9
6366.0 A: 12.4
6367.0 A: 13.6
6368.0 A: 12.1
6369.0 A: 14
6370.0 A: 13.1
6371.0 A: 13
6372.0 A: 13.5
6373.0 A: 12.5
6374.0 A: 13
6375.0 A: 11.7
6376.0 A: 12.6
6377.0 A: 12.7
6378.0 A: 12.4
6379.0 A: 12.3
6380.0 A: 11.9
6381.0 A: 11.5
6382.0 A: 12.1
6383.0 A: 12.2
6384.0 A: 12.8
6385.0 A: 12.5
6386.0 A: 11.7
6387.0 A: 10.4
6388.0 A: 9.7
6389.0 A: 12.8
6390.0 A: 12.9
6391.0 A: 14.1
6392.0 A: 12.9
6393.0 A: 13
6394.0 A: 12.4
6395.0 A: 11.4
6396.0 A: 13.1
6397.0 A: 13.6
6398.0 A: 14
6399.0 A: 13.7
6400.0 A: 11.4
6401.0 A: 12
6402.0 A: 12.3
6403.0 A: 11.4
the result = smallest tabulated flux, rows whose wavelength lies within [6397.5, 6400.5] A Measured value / 11.4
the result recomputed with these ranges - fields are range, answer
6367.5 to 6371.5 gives 12.1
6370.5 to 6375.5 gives 11.7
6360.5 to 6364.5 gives 12.6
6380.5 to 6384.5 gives 11.5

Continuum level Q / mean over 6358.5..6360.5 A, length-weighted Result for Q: 12.4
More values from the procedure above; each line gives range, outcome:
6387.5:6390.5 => 11.8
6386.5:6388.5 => 10.1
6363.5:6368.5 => 13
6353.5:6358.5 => 12.3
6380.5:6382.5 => 11.8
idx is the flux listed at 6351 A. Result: 12.7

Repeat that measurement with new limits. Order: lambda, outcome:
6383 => 12.2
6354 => 12.4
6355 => 12.4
